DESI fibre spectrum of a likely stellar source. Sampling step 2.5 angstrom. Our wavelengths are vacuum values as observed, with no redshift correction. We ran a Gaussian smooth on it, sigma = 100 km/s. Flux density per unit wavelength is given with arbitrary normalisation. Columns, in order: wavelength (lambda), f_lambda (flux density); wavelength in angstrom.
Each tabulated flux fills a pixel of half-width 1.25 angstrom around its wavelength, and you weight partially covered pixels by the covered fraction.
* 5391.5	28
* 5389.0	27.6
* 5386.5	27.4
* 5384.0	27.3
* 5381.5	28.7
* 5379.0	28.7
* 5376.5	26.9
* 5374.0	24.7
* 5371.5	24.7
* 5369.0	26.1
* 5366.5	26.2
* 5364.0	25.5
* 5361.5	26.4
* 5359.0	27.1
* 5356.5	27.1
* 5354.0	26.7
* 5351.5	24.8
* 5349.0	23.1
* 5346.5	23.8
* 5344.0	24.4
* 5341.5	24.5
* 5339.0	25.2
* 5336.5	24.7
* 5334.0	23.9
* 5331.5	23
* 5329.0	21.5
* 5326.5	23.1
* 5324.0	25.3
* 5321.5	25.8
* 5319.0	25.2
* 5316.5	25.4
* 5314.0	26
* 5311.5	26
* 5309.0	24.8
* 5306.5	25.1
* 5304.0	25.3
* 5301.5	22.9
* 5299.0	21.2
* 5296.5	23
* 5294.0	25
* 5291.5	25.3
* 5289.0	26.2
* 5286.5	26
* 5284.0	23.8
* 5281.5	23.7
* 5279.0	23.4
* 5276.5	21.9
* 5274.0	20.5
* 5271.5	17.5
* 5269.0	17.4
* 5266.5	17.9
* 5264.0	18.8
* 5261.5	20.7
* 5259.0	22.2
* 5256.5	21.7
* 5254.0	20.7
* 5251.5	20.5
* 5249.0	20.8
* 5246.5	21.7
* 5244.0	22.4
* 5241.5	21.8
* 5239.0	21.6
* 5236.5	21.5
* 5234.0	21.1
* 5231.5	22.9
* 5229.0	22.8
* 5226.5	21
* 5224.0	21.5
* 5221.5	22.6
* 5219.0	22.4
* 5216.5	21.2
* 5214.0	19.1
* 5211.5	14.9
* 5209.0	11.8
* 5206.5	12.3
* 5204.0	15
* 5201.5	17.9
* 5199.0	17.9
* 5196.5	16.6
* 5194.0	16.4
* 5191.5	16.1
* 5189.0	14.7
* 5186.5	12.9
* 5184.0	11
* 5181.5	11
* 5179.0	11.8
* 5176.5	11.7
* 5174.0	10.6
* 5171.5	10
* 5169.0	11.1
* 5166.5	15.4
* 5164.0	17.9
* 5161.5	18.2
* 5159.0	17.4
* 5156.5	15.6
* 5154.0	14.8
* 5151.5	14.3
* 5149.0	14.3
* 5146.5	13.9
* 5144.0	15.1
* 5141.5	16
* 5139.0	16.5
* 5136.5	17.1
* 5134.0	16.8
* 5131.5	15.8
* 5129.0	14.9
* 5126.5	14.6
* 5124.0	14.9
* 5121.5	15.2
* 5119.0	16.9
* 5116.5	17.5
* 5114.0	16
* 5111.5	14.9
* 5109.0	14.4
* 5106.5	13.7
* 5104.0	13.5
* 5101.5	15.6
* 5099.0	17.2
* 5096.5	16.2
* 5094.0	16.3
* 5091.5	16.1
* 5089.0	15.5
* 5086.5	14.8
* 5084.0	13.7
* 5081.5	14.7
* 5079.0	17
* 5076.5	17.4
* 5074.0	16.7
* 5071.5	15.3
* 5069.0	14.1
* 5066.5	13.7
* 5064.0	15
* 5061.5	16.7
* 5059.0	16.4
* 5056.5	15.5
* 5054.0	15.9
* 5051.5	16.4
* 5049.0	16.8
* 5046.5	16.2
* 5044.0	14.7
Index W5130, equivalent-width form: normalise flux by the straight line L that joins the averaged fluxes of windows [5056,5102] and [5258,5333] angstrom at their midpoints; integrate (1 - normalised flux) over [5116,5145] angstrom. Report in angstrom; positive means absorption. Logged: 2.56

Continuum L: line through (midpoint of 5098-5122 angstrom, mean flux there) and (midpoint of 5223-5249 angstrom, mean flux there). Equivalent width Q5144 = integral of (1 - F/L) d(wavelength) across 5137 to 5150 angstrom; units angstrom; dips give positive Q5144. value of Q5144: 1.40 angstrom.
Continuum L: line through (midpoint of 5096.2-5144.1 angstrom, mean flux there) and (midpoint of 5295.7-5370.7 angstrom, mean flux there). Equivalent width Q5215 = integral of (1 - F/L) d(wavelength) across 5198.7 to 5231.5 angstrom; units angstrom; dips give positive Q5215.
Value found 1.8 angstrom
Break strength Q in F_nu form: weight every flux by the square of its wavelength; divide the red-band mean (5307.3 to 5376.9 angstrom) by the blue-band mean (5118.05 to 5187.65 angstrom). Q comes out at 1.9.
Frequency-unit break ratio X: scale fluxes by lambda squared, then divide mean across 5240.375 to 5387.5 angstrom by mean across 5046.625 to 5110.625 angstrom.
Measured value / 1.7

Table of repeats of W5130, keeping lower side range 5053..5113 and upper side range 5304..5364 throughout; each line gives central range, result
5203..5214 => 3.32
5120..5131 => 1.31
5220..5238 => -0.83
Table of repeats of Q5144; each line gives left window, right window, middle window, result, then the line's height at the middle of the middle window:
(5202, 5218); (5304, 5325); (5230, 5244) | -2.6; 18.4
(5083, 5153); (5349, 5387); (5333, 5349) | 0.6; 25.2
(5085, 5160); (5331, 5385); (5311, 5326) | -1.0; 23.9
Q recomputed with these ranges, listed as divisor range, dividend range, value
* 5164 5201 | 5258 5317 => 1.75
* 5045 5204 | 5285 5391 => 1.81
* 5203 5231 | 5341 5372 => 1.43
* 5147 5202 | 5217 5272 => 1.50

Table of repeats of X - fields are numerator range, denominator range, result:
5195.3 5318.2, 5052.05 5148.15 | 1.46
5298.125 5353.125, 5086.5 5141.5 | 1.68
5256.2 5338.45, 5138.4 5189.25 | 1.75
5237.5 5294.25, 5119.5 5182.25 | 1.55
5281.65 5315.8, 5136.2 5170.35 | 1.68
